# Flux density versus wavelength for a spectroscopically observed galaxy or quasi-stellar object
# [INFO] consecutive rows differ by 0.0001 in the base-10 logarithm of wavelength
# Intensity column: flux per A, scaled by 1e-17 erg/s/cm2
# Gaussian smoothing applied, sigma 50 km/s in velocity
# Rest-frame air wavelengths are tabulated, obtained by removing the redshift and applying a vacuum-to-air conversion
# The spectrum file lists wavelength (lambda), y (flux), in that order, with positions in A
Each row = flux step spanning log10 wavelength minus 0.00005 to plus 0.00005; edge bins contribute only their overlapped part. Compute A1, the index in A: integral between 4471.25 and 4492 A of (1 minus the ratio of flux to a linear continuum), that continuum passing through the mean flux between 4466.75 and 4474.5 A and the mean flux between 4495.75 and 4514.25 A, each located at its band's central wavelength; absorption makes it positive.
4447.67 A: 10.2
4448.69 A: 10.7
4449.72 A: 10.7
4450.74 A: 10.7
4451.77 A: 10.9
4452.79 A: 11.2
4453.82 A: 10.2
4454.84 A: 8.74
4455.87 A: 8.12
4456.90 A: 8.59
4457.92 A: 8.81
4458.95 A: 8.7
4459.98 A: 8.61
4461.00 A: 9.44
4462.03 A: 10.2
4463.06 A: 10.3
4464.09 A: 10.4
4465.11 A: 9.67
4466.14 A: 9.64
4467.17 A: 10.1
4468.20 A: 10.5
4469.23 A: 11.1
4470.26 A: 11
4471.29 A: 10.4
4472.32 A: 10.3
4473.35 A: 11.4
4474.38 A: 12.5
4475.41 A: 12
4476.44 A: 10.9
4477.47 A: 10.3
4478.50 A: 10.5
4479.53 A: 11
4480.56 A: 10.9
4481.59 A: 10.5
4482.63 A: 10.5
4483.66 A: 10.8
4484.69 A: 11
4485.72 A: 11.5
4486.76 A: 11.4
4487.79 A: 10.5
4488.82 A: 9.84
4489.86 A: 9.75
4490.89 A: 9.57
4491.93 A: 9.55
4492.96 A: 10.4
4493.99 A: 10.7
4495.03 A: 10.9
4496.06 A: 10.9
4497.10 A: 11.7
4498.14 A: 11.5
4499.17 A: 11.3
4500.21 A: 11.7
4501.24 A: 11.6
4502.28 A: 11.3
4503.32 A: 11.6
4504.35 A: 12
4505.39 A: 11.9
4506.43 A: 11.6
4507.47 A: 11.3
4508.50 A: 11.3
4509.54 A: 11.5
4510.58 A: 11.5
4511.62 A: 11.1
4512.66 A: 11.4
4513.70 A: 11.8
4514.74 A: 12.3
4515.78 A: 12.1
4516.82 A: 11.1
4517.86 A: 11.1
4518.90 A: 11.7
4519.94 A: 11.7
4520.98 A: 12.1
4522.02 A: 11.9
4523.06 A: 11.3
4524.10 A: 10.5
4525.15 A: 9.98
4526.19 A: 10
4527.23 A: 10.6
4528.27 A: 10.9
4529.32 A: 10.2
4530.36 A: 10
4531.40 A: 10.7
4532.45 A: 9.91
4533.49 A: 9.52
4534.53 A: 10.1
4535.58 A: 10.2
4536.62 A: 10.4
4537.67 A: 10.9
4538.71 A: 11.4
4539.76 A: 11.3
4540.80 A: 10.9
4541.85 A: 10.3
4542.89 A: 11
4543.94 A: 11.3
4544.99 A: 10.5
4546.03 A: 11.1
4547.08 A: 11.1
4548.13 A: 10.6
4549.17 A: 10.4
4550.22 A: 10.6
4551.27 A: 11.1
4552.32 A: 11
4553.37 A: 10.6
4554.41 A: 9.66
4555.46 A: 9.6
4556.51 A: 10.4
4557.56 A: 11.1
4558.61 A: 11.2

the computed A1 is 0.6 A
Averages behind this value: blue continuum 10.8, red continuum 11.5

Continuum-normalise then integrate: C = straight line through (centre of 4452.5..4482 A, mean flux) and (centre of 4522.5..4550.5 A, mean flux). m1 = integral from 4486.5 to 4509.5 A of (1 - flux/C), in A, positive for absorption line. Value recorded -1.4 A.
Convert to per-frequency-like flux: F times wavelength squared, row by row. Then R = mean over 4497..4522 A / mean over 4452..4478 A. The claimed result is 1.17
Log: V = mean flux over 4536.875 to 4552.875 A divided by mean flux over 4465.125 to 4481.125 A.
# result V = 1.01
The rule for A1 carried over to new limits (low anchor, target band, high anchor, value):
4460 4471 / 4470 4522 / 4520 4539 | -3.9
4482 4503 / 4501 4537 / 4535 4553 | -0.9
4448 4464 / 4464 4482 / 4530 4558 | -1.5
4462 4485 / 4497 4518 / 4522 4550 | -1.8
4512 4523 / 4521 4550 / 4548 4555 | 1.1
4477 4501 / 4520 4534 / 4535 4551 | 0.2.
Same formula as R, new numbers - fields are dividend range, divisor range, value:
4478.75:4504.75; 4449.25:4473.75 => 1.11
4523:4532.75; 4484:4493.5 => 1.01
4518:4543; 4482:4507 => 0.99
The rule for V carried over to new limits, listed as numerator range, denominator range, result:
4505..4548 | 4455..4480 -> 1.08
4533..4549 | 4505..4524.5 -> 0.93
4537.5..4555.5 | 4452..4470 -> 1.11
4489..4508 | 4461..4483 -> 1.04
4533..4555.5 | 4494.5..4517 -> 0.92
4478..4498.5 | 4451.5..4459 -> 1.13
